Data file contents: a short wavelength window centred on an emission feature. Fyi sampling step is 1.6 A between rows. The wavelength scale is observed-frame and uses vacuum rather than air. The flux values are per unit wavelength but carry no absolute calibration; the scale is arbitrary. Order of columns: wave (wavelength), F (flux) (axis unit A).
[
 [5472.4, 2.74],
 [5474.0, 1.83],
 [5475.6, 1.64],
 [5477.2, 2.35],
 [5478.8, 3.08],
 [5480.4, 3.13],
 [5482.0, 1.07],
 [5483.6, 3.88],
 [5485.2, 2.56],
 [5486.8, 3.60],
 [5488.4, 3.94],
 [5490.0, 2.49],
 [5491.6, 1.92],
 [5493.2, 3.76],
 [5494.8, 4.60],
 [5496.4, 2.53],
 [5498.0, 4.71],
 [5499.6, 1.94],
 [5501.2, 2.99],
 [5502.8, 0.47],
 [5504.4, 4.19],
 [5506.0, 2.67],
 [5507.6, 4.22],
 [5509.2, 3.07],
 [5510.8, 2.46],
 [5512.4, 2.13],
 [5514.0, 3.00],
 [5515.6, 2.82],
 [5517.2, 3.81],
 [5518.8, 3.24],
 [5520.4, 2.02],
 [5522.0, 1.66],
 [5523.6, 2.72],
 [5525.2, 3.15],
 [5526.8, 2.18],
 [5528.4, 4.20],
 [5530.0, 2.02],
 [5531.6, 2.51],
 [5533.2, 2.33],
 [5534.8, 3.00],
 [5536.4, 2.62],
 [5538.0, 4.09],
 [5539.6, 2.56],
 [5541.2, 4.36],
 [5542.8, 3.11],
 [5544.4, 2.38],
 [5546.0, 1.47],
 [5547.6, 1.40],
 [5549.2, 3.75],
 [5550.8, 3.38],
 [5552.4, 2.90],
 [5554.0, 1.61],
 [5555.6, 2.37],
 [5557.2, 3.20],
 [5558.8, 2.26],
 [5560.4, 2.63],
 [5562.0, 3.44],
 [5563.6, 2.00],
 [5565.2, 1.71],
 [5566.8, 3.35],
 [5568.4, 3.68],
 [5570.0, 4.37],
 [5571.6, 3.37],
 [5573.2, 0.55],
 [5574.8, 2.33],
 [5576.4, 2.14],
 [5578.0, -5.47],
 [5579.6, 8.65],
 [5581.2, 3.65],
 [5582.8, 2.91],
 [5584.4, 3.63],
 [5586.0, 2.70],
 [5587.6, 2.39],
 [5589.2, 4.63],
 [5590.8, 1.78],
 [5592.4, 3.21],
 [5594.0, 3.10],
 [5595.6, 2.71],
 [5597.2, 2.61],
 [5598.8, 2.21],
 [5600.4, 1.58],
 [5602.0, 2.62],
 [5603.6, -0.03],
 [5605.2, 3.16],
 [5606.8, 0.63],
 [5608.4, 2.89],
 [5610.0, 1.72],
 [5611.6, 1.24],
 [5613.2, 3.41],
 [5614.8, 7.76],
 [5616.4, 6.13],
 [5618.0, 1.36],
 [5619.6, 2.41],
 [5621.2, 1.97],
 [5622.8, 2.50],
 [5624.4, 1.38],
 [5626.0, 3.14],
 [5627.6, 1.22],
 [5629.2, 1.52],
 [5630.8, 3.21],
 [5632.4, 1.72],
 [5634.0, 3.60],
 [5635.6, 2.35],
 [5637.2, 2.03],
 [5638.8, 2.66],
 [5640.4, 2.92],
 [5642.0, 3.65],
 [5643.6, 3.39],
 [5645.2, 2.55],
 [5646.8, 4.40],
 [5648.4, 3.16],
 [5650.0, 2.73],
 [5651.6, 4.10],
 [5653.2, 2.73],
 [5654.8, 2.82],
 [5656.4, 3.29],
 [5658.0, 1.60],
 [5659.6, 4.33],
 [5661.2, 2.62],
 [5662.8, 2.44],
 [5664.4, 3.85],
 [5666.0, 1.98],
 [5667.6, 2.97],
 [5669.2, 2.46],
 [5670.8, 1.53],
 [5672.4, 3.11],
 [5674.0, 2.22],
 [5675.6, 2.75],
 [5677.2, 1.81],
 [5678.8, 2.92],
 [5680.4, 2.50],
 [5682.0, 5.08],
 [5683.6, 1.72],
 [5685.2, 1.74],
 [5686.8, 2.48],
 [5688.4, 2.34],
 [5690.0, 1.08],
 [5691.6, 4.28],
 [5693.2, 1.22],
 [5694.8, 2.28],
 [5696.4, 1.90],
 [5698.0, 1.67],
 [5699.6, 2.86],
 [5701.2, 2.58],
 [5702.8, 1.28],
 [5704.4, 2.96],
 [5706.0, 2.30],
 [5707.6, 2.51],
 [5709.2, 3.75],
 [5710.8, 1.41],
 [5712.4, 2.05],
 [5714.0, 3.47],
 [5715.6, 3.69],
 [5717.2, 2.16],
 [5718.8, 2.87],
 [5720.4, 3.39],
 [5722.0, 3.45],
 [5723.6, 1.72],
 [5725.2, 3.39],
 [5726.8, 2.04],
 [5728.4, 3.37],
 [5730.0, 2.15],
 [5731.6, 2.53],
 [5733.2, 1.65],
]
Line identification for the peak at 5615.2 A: H-gamma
